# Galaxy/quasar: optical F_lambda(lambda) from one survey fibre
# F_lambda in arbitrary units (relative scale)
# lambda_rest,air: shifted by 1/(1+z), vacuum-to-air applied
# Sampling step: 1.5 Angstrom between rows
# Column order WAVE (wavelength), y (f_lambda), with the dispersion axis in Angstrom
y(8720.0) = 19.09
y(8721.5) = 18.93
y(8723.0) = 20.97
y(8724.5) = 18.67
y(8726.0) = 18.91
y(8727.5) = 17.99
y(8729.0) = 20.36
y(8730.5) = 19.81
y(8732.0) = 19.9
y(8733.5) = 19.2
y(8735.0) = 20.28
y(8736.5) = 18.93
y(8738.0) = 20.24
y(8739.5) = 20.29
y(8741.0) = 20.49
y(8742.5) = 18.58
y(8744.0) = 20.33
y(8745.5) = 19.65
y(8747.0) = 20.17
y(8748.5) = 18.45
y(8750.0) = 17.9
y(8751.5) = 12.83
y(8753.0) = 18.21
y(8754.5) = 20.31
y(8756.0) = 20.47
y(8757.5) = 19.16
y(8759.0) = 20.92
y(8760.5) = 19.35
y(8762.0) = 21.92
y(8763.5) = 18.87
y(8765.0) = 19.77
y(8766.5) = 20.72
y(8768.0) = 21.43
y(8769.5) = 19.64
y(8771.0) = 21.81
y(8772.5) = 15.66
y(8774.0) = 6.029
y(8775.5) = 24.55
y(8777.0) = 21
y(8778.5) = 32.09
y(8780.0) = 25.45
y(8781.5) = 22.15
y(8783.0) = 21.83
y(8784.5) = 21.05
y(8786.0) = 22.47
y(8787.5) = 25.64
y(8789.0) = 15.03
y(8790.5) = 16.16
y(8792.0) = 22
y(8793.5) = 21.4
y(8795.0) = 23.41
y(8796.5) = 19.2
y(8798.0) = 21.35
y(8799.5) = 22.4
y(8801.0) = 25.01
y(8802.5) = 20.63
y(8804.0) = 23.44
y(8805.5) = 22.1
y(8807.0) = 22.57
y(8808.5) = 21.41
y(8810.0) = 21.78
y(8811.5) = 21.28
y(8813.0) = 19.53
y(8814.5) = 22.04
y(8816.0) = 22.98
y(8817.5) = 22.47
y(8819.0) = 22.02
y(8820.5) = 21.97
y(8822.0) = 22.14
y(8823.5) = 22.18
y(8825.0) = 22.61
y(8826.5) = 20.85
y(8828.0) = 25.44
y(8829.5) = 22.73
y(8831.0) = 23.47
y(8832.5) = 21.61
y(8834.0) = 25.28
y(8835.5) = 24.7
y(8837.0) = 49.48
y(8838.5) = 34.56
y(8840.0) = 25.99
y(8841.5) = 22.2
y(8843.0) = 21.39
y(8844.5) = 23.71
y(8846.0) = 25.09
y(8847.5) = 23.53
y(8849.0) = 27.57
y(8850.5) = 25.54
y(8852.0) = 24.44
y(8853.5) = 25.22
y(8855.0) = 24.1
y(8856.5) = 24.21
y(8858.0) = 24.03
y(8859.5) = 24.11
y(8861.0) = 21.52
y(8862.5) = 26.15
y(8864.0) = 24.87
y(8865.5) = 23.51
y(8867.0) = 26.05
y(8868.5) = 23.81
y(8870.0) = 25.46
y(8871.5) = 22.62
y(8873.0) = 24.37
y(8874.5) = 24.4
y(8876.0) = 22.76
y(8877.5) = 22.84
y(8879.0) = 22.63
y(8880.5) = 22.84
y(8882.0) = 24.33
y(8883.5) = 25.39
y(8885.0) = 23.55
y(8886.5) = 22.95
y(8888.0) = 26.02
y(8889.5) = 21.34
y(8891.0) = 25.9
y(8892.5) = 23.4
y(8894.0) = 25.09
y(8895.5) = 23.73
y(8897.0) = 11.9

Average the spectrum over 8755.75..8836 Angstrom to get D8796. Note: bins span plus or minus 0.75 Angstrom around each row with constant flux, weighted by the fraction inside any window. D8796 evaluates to 21.5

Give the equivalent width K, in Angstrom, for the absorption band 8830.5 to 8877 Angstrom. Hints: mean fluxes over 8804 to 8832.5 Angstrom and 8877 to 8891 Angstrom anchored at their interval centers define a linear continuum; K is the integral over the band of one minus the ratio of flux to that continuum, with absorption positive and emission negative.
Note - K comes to -4.8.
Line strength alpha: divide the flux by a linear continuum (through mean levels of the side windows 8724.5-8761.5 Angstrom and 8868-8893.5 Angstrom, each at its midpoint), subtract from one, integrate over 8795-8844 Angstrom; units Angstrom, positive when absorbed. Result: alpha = -4.1 Angstrom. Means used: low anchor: 19.3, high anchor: 23.8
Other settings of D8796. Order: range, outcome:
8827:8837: 25.7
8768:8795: 20.9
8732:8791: 20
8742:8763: 19.2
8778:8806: 22.2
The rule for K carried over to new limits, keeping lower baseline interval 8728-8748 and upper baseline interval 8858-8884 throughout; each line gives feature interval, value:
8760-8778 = 1.2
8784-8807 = 0.2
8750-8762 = 0.9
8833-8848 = -3.0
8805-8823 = 0.3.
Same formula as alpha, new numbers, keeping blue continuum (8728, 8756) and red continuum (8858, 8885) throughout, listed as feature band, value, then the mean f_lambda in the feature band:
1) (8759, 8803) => -0.6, 21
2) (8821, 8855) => -3.9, 25.4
